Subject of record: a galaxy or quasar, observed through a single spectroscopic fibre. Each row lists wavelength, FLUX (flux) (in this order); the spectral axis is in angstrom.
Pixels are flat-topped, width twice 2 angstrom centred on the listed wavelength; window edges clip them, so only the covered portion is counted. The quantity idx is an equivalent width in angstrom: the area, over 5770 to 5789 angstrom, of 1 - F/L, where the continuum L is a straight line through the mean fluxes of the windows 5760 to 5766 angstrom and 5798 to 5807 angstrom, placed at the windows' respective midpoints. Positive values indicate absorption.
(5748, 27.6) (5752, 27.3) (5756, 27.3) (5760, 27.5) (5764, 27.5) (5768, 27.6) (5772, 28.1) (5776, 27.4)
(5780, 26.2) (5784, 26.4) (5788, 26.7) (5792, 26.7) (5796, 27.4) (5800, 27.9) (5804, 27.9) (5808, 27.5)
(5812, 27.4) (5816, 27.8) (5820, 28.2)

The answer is 0.5 angstrom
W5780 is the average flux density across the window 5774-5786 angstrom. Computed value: 26.7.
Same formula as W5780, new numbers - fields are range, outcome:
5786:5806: 27.3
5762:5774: 27.7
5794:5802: 27.6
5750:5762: 27.4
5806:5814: 27.4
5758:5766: 27.5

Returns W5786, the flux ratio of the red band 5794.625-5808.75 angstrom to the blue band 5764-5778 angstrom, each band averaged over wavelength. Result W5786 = 1.00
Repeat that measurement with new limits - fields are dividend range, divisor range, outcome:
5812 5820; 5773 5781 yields 1.03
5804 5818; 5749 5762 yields 1.01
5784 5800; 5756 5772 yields 0.98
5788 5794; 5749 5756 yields 0.98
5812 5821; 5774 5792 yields 1.04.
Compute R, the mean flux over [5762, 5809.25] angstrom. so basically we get 27.3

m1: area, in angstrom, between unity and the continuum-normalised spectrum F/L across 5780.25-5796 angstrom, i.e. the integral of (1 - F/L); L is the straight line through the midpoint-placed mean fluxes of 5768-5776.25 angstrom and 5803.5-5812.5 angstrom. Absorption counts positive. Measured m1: 0.6 angstrom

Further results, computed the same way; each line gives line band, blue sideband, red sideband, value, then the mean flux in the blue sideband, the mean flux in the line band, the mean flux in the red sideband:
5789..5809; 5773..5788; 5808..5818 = -0.2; 26.8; 27.4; 27.6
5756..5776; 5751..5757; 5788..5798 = -0.3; 27.3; 27.6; 27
